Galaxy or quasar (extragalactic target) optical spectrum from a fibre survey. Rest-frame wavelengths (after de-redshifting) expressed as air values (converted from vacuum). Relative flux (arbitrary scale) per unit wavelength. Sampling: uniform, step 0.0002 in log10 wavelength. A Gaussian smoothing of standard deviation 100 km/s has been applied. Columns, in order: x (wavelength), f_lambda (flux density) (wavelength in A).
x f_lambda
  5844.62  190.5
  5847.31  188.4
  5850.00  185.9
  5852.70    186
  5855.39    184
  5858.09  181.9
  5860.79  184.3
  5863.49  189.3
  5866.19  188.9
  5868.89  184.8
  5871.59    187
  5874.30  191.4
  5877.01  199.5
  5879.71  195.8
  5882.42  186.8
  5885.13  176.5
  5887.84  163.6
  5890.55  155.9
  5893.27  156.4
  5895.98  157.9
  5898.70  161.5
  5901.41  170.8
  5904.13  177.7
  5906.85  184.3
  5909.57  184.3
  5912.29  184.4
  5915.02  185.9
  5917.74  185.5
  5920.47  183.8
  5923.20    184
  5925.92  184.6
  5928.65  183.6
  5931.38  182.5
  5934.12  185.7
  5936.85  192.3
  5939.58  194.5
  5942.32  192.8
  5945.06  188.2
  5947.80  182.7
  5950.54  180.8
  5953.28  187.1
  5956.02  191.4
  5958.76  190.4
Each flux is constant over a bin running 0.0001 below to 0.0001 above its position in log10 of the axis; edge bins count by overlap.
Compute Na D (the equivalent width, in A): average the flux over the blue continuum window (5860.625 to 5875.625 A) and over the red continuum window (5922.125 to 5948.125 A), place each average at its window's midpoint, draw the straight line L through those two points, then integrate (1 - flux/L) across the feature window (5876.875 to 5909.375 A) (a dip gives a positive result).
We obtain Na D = 2.5 A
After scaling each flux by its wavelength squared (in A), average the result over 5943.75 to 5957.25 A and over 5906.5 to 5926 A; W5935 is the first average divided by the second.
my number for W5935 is 1.0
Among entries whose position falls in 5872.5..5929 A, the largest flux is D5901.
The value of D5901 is 199.5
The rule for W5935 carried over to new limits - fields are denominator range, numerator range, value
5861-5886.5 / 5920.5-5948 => 1.01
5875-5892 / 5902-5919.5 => 1.03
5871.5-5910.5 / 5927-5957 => 1.08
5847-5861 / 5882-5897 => 0.90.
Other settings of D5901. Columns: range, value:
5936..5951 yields 194.5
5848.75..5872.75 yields 189.3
